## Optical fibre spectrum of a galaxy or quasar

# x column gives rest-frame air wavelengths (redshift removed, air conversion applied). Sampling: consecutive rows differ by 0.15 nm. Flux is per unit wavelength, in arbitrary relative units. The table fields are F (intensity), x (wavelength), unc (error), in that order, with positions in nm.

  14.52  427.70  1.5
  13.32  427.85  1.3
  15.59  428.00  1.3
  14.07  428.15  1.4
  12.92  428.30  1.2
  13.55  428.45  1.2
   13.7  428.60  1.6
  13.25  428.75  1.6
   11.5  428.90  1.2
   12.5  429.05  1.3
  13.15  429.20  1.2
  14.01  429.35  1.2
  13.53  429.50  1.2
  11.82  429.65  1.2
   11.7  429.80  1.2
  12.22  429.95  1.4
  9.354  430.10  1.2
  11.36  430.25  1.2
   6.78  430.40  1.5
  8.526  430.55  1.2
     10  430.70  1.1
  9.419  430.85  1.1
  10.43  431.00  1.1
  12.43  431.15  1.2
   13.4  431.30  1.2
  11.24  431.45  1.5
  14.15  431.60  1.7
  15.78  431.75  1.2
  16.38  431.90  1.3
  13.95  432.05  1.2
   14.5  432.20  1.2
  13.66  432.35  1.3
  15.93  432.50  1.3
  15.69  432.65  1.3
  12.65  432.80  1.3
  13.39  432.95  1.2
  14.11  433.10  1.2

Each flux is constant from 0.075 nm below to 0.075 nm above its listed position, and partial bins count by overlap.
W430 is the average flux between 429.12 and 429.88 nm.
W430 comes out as 12.8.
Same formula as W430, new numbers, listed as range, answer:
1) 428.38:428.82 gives 13.5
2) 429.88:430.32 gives 11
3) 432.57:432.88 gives 14.2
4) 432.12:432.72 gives 14.9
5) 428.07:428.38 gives 13.5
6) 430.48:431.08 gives 9.63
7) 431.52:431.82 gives 14.9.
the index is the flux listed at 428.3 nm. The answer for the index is 12.92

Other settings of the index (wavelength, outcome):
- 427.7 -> 14.52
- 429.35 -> 14.01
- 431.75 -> 15.78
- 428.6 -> 13.7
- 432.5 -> 15.93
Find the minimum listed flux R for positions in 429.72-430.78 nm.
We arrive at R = 6.78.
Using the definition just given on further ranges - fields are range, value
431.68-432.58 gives 13.66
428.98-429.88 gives 11.7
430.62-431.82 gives 9.419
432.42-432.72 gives 15.69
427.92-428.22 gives 14.07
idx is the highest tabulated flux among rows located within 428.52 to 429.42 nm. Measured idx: 14.01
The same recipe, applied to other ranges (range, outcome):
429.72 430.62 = 12.22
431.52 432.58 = 16.38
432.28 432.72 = 15.93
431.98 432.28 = 14.5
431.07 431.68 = 14.15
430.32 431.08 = 10.43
